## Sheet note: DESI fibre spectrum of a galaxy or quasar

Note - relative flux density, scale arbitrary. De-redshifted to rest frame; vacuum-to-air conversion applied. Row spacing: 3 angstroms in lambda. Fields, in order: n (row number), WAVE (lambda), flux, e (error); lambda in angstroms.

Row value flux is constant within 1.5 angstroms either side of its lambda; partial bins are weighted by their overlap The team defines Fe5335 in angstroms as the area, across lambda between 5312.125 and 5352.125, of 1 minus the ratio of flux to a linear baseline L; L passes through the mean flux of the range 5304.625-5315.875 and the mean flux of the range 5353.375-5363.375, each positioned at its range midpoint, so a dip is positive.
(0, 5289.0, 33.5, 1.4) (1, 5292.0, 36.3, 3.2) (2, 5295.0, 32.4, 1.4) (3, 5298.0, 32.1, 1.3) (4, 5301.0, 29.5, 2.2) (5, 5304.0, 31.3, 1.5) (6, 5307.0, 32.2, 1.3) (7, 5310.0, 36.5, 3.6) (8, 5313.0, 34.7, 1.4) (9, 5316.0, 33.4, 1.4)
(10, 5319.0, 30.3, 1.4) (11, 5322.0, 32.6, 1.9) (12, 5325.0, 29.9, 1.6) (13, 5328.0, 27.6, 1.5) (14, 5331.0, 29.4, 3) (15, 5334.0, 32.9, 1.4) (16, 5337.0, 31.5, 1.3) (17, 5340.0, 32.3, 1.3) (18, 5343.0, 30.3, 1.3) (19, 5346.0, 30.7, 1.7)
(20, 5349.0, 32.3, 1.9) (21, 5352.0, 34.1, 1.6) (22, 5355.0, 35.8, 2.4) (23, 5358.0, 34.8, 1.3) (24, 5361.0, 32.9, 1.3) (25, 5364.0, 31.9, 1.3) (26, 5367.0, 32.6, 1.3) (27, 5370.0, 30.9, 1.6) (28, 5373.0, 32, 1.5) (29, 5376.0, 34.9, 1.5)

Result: 3.2 angstroms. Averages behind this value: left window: 34.1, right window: 34.3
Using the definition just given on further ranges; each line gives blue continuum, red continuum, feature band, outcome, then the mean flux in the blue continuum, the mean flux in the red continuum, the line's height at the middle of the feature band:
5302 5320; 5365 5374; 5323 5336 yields 1.01 angstroms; 33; 31.8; 32.7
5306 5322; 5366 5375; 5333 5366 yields -0.20 angstroms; 33.4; 32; 32.5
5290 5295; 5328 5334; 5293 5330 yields 0.51 angstroms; 34.9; 29.8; 32.4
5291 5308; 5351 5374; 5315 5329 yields 0.75 angstroms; 32.2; 33.1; 32.5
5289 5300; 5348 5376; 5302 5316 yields -0.06 angstroms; 33.4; 33.1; 33.3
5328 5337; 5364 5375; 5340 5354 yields -0.40 angstroms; 30.6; 32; 31.2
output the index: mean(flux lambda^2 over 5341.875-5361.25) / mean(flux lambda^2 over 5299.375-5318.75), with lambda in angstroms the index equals 1.0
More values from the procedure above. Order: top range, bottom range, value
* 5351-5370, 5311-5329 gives 1.07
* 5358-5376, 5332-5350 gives 1.04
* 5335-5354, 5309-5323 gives 0.97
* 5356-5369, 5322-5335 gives 1.11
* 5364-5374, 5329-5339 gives 1.04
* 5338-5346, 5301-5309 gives 1.00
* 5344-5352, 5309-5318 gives 0.94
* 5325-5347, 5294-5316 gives 0.95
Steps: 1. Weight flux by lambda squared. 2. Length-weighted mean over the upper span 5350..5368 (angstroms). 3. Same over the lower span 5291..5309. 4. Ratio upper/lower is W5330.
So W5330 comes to 1.07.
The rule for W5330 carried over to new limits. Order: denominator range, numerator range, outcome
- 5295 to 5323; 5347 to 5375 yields 1.04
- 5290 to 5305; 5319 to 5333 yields 0.94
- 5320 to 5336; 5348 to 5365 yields 1.12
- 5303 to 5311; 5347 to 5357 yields 1.04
